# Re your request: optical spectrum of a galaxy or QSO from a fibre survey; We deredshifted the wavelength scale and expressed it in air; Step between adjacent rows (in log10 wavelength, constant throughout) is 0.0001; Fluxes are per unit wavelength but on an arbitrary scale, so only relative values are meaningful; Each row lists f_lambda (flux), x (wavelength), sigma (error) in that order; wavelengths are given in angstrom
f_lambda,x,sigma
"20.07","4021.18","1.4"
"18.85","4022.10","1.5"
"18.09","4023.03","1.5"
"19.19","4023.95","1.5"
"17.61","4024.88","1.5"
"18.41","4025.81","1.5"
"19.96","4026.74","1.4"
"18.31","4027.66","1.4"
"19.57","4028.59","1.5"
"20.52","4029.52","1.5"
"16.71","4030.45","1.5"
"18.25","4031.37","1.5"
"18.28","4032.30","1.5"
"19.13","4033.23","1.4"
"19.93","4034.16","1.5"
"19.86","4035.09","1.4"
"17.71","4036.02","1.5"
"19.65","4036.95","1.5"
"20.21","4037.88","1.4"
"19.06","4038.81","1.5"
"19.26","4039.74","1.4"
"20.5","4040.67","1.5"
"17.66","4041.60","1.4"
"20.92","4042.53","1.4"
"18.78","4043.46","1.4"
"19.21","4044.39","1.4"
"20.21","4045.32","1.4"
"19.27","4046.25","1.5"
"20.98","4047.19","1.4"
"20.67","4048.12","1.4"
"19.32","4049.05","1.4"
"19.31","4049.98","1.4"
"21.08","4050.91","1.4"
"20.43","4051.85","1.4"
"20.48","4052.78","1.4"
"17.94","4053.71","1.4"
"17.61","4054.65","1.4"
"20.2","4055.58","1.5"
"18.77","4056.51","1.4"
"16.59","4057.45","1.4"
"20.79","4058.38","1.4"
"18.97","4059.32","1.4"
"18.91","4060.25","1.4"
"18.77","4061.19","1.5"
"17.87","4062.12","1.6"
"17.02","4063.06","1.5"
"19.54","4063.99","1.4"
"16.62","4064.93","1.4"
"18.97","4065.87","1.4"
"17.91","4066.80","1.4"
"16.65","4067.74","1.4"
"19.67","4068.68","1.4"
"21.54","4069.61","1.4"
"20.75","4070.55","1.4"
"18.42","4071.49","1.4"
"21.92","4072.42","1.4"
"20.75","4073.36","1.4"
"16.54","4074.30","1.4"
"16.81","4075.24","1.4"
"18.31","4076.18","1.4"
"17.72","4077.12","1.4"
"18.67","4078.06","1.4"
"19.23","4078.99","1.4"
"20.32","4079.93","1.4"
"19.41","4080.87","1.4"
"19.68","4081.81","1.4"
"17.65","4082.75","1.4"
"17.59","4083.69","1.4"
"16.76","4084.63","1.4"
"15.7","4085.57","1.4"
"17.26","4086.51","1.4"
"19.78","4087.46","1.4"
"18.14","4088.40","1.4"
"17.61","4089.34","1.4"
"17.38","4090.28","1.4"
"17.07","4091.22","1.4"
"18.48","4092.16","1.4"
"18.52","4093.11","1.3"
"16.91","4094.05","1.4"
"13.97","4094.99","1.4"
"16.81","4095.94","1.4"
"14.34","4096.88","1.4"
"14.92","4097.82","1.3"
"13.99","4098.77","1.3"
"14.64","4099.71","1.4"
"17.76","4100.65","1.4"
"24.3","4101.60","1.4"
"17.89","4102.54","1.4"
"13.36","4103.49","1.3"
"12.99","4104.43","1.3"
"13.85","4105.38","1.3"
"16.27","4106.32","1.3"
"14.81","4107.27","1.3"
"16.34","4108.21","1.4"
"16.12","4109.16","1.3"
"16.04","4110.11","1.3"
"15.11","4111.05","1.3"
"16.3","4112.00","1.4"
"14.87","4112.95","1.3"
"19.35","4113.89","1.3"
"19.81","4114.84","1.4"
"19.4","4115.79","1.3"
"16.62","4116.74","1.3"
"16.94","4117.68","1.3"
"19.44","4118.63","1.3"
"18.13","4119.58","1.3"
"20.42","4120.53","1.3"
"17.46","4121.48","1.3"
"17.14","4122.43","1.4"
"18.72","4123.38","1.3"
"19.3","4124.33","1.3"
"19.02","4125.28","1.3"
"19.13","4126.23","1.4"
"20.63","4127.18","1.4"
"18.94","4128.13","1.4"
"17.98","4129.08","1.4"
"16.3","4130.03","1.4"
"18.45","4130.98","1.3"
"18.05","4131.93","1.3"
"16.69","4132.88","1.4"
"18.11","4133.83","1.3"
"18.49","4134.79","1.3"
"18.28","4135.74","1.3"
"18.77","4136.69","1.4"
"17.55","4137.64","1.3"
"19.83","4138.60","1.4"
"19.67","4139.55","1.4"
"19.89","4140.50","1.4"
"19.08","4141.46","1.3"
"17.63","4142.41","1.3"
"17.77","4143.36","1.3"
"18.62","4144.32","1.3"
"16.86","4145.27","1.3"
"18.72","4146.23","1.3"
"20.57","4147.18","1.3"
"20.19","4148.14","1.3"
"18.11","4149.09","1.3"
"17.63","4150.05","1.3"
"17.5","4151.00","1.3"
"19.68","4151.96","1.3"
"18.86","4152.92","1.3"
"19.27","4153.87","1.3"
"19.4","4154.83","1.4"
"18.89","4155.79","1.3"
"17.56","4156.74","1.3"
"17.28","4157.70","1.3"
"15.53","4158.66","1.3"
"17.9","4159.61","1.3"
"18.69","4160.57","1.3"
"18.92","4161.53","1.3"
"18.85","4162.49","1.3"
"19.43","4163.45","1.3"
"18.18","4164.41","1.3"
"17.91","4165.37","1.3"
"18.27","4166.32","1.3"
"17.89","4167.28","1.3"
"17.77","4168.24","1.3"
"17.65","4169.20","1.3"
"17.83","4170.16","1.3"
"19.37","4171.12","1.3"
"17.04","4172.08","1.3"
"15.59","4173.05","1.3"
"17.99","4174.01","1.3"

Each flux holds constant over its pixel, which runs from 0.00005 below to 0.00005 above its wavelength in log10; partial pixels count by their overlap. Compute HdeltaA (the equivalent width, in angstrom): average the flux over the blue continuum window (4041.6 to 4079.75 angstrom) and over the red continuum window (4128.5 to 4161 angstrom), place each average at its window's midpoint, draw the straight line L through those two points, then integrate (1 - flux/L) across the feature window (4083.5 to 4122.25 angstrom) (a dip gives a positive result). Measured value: 3.7 angstrom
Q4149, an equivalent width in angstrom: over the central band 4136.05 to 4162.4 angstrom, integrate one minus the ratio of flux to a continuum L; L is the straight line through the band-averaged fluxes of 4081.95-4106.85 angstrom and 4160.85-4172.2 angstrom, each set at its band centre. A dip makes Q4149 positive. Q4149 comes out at -0.9 angstrom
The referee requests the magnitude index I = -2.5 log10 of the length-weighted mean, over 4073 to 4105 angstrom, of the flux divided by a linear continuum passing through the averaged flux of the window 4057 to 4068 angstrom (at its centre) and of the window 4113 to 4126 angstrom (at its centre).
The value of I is 0.060 mag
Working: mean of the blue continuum 18.2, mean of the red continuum 18.5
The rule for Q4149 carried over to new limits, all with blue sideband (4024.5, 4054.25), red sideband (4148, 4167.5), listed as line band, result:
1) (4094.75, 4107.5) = 2.1 angstrom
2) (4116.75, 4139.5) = 0.2 angstrom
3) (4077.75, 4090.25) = 0.5 angstrom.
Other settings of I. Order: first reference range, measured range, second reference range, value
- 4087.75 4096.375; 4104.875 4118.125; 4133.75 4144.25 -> 0.081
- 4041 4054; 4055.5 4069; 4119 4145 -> 0.065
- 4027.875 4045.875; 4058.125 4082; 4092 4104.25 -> -0.069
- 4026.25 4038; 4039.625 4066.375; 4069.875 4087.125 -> -0.021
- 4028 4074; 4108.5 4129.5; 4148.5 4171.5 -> 0.036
